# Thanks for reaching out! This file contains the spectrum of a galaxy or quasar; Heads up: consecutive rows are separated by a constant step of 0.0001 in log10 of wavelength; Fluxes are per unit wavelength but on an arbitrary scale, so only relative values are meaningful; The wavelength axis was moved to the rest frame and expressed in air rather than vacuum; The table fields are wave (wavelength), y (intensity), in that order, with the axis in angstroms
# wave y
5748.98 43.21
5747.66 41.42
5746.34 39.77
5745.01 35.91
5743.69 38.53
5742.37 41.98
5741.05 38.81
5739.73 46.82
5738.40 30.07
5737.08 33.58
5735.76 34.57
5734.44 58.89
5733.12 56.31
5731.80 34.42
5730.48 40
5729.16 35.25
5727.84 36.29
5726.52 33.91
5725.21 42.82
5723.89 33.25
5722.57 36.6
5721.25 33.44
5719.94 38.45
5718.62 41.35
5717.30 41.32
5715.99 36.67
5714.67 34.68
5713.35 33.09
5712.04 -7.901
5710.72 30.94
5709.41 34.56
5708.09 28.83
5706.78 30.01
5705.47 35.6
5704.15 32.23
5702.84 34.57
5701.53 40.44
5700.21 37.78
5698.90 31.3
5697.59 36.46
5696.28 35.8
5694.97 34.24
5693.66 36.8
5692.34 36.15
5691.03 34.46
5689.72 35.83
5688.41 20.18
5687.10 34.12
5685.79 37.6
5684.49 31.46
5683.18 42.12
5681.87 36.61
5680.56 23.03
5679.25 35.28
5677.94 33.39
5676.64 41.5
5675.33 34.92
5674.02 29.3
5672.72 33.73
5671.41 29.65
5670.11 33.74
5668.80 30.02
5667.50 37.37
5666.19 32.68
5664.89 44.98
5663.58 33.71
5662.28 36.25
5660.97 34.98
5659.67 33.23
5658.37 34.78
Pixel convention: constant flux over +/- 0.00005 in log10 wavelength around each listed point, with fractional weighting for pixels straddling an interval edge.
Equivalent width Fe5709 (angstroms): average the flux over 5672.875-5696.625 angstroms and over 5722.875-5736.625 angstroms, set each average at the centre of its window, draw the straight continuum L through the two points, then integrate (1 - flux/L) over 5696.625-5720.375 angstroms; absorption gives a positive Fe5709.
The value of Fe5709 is 2.9 angstroms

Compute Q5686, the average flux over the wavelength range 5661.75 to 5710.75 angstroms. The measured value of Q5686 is 34.2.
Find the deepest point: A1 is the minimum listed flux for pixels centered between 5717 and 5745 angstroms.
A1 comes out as 30.07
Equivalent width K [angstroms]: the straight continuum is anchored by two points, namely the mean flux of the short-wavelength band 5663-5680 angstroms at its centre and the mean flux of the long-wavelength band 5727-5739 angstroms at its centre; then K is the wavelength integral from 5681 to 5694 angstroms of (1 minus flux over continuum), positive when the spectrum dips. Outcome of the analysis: 0.6 angstroms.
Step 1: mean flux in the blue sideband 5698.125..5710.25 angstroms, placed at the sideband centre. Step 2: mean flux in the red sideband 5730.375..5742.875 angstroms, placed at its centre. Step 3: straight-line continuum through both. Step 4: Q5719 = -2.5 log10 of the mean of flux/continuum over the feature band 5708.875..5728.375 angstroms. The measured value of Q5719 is 0.13 mag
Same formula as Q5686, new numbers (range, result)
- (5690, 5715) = 32.1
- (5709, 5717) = 27.4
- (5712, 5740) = 37.4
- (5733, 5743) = 41.9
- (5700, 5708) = 34.5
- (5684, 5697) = 33.7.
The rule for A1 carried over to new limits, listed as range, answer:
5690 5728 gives -7.901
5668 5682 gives 23.03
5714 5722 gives 33.44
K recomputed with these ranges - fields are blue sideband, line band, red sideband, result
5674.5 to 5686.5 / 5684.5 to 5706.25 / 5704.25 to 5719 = -1.05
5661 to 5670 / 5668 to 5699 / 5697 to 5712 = 0.24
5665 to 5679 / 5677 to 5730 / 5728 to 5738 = 5.57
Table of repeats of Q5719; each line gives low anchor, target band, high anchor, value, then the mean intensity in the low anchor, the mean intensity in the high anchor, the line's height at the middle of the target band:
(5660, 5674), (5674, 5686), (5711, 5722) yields -0.03 mag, 34.4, 31.4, 33.6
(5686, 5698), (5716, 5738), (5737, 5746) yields -0.06 mag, 33.9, 38.3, 37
